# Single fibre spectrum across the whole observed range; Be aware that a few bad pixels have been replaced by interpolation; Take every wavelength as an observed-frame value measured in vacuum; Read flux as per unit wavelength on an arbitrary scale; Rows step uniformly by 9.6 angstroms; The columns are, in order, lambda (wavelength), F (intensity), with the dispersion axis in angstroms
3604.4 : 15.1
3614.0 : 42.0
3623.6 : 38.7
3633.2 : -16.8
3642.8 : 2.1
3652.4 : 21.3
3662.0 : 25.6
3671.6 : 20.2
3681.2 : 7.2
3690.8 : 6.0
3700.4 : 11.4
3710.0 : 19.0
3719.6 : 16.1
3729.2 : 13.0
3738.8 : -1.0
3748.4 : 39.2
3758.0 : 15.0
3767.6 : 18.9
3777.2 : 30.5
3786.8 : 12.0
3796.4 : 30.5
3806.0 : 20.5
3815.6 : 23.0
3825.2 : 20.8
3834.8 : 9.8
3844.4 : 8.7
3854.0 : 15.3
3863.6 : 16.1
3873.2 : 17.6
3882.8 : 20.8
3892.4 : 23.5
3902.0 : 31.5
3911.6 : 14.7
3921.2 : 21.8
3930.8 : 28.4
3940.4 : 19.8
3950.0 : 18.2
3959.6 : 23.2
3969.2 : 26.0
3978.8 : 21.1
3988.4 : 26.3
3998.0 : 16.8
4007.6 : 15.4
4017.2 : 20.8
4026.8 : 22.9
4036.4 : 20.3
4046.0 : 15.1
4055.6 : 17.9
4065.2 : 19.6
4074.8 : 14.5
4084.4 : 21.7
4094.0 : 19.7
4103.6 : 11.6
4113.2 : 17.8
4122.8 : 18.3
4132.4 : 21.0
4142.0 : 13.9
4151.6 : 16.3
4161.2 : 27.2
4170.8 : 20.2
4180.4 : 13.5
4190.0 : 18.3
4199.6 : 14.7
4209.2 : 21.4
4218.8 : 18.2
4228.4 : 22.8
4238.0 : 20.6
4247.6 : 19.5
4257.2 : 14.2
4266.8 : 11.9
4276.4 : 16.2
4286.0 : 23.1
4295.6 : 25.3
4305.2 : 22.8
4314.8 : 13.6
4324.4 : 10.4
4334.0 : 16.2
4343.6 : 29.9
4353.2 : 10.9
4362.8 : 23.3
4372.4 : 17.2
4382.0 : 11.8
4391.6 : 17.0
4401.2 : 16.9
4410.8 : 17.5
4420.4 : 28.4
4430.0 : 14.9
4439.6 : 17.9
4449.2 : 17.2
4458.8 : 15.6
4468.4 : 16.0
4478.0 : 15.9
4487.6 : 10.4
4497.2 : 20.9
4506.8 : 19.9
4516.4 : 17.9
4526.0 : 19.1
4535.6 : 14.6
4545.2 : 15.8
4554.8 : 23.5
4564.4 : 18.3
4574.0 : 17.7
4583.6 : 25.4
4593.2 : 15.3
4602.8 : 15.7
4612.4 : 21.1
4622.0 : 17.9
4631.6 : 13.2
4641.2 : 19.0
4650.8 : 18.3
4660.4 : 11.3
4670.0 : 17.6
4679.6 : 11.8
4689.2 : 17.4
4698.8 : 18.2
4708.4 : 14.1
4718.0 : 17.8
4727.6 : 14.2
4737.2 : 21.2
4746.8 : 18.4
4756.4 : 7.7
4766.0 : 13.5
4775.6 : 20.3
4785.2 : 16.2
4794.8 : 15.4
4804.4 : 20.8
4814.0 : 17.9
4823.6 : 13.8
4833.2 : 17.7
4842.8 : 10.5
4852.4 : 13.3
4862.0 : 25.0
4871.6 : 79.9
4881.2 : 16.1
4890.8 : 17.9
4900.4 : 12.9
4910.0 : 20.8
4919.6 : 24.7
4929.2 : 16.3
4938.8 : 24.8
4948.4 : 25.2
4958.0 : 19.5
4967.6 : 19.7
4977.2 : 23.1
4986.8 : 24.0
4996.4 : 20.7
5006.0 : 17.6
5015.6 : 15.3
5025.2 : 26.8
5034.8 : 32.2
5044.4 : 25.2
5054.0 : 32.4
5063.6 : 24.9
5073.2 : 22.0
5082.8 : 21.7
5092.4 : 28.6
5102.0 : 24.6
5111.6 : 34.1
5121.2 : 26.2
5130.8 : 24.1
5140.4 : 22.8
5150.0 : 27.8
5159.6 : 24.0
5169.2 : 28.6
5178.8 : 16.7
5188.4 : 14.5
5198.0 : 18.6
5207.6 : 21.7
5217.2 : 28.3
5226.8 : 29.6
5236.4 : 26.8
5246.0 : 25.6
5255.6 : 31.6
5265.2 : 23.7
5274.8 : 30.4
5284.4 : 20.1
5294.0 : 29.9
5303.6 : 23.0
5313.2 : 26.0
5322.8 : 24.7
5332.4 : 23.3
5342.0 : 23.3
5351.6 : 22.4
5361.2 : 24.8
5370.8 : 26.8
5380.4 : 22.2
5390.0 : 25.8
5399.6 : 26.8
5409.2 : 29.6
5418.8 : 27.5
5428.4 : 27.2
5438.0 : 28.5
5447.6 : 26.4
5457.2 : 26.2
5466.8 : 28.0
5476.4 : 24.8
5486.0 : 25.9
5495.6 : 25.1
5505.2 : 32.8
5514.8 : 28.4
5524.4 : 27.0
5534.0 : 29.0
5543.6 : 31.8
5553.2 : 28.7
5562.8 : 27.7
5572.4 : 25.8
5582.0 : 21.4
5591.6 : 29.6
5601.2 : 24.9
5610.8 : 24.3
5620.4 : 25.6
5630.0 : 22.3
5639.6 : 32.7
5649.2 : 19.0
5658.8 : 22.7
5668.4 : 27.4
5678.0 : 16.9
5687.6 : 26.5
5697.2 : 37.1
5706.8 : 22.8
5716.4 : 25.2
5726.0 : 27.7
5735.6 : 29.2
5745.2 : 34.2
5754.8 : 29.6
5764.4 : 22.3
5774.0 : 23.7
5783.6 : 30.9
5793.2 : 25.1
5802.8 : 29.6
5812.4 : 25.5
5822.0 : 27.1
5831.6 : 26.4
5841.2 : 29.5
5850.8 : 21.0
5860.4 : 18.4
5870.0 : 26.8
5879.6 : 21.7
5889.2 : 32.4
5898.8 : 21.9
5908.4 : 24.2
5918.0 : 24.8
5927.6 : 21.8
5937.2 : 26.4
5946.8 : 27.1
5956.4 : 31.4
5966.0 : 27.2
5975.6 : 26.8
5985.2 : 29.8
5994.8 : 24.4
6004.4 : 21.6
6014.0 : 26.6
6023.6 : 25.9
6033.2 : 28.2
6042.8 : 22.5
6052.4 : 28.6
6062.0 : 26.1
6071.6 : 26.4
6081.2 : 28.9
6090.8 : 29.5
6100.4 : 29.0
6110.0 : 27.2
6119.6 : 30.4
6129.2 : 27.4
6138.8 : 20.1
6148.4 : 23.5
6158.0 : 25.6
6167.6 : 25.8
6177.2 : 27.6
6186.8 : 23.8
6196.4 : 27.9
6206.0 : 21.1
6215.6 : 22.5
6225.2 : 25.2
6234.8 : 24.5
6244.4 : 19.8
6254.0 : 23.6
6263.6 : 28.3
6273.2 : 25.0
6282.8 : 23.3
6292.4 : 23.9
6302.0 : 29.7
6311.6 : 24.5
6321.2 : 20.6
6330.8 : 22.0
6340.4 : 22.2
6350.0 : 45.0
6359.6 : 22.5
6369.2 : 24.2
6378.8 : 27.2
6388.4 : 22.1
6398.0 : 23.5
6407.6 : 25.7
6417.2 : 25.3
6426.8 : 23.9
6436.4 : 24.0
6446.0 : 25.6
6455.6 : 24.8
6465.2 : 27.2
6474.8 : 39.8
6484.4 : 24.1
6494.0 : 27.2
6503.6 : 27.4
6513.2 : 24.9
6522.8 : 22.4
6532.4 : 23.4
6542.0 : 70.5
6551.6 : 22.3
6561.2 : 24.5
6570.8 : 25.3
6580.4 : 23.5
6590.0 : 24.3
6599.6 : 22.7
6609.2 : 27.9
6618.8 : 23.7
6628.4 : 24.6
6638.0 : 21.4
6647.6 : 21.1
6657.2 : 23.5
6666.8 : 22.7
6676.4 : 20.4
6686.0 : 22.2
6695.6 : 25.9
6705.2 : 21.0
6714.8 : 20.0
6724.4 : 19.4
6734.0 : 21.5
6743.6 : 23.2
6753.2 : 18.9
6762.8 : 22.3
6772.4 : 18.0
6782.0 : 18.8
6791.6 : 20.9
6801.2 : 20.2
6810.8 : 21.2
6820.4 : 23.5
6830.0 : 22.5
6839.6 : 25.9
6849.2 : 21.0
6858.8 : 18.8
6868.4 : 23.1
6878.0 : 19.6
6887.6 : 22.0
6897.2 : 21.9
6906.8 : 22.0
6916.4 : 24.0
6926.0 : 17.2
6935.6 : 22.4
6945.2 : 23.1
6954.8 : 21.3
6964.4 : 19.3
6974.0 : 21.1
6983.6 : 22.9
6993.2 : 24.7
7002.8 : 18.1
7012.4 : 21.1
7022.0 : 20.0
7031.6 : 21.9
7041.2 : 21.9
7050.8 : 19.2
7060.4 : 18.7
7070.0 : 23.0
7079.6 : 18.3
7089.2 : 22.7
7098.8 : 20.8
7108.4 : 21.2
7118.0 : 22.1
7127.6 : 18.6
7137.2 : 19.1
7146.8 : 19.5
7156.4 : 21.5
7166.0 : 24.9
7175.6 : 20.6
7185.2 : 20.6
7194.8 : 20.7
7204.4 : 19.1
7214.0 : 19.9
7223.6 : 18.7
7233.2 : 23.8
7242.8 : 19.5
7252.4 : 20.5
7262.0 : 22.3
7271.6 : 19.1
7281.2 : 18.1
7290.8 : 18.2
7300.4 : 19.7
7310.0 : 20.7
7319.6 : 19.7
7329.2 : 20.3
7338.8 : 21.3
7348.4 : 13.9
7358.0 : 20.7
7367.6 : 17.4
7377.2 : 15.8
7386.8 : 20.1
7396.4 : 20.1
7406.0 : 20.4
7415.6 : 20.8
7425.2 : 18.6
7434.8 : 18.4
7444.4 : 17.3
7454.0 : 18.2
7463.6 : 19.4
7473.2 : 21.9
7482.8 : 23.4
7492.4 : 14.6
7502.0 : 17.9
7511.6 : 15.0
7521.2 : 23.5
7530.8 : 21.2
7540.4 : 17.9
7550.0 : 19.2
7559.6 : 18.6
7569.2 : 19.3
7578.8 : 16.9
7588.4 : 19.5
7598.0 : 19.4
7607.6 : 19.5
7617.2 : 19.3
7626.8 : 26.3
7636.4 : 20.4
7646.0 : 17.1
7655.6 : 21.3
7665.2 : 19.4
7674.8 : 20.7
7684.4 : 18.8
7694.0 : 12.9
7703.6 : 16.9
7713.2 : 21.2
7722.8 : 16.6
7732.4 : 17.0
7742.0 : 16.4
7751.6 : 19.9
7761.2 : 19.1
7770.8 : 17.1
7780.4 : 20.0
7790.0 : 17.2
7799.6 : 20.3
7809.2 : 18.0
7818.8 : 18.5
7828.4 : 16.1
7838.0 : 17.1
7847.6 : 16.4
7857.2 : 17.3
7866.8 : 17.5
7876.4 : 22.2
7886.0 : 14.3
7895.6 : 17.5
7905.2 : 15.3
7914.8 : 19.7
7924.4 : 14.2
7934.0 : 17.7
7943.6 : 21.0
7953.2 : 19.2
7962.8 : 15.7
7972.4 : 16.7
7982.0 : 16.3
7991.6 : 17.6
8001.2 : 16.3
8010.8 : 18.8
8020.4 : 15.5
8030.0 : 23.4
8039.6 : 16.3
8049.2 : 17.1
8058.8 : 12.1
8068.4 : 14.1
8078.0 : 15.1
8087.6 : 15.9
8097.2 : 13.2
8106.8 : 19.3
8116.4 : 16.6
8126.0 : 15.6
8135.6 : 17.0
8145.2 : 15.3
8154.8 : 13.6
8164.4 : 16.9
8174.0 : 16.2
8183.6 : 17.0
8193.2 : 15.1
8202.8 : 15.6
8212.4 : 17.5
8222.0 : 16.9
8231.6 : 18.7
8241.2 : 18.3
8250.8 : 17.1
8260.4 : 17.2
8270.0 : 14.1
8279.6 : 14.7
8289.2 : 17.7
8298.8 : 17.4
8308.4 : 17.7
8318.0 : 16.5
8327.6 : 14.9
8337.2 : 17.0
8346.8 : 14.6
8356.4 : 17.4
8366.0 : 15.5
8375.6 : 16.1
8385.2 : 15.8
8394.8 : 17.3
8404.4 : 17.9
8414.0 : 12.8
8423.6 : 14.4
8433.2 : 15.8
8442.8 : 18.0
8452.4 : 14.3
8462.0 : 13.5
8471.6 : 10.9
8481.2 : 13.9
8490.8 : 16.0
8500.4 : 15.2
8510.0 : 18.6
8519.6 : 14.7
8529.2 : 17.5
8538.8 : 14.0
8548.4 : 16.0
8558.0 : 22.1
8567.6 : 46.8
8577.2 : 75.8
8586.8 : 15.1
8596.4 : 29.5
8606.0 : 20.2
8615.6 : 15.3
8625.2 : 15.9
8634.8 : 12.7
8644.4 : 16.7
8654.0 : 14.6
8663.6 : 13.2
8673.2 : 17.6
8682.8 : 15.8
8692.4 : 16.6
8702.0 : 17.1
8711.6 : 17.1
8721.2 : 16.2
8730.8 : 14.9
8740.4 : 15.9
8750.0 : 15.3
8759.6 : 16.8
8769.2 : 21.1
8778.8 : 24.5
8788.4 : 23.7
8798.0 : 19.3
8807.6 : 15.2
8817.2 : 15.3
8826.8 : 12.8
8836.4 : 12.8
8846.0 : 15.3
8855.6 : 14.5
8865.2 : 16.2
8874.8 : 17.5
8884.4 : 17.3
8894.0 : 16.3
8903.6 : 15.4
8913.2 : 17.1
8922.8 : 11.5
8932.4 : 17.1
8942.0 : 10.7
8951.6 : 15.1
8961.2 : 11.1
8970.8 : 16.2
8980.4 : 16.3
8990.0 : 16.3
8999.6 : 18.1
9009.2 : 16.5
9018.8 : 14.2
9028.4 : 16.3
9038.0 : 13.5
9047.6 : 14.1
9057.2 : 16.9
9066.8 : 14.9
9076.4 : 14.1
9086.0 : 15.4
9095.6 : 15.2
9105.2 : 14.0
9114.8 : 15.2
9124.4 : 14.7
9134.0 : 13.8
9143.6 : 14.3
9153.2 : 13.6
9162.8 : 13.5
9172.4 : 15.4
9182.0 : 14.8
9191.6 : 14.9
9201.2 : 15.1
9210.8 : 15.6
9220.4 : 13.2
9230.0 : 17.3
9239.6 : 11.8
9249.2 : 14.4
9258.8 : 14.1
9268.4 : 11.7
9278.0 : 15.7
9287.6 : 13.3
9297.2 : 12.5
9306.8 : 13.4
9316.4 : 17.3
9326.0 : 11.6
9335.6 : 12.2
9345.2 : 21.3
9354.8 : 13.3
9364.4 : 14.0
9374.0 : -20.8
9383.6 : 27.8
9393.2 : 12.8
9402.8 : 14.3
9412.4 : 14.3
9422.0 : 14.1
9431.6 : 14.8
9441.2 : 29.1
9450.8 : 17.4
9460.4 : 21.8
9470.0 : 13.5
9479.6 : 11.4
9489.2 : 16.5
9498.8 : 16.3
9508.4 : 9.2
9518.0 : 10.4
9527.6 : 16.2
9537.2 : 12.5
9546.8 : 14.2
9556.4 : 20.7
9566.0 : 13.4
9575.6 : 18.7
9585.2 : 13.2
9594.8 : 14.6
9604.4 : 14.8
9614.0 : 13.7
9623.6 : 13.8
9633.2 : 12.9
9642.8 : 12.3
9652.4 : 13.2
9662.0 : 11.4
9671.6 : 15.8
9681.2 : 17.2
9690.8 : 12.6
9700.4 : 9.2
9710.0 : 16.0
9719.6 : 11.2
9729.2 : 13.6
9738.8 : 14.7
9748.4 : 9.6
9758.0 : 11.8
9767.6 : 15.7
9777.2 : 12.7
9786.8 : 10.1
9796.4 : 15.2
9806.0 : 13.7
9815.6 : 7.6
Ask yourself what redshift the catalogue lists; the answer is 0.306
